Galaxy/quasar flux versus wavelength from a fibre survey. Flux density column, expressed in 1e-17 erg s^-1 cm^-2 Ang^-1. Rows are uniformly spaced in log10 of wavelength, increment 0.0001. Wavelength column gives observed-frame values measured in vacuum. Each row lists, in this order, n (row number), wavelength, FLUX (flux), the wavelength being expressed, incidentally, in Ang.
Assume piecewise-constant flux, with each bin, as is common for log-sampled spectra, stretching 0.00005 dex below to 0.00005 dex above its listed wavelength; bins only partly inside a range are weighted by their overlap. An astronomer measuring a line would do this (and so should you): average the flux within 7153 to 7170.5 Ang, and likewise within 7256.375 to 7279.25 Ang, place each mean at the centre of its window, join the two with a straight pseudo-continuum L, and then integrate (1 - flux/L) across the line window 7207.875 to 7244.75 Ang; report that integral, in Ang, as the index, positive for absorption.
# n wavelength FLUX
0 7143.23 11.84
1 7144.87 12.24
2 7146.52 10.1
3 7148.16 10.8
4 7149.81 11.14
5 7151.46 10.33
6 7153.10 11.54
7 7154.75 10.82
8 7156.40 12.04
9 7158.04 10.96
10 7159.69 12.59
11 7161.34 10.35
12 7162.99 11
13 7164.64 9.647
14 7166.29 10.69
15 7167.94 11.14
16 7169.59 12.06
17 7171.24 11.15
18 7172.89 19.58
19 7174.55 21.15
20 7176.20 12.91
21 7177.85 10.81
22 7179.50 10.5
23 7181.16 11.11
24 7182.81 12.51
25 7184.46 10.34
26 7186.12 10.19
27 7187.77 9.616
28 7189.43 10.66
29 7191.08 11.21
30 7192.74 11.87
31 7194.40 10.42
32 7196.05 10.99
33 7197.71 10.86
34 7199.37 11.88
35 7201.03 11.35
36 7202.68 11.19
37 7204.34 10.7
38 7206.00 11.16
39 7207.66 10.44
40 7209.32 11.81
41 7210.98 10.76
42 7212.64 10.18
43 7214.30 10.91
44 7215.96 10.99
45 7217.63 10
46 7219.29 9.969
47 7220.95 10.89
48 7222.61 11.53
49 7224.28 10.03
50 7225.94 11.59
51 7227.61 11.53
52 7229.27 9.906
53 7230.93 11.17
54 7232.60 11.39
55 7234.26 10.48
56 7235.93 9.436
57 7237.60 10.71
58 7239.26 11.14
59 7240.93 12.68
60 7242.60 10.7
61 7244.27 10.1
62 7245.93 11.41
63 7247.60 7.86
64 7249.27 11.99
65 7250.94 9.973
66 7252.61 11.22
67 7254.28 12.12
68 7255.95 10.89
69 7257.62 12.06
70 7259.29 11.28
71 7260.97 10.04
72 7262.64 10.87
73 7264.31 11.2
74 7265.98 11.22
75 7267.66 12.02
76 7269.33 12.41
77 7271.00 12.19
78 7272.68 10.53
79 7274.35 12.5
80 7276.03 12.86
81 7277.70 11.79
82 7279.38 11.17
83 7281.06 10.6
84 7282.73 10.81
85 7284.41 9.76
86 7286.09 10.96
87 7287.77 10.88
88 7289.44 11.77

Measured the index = 1.94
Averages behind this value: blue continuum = 11.2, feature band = 10.8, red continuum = 11.6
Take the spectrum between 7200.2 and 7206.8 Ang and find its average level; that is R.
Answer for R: 11.1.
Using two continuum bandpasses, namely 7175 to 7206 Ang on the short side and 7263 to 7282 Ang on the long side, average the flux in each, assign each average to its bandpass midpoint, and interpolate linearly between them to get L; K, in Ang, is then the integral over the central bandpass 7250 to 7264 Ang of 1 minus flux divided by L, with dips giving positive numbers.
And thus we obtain 0.6 Ang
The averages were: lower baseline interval 11.2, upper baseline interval 11.7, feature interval 11.1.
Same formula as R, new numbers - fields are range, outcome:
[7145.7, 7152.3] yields 10.6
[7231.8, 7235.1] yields 10.9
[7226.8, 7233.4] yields 11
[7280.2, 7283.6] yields 10.7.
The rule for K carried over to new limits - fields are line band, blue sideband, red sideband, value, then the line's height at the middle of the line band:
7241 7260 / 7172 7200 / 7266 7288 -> 1.1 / 11.6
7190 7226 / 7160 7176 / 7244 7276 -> 3.8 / 12.2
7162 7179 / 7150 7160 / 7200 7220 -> -2.7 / 11.2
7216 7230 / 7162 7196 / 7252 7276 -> 1.2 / 11.7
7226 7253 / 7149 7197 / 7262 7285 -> 1.8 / 11.5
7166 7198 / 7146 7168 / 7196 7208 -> -2.9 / 11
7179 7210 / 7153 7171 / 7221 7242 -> 0.2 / 11.1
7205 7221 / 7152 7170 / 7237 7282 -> 0.7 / 11.2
